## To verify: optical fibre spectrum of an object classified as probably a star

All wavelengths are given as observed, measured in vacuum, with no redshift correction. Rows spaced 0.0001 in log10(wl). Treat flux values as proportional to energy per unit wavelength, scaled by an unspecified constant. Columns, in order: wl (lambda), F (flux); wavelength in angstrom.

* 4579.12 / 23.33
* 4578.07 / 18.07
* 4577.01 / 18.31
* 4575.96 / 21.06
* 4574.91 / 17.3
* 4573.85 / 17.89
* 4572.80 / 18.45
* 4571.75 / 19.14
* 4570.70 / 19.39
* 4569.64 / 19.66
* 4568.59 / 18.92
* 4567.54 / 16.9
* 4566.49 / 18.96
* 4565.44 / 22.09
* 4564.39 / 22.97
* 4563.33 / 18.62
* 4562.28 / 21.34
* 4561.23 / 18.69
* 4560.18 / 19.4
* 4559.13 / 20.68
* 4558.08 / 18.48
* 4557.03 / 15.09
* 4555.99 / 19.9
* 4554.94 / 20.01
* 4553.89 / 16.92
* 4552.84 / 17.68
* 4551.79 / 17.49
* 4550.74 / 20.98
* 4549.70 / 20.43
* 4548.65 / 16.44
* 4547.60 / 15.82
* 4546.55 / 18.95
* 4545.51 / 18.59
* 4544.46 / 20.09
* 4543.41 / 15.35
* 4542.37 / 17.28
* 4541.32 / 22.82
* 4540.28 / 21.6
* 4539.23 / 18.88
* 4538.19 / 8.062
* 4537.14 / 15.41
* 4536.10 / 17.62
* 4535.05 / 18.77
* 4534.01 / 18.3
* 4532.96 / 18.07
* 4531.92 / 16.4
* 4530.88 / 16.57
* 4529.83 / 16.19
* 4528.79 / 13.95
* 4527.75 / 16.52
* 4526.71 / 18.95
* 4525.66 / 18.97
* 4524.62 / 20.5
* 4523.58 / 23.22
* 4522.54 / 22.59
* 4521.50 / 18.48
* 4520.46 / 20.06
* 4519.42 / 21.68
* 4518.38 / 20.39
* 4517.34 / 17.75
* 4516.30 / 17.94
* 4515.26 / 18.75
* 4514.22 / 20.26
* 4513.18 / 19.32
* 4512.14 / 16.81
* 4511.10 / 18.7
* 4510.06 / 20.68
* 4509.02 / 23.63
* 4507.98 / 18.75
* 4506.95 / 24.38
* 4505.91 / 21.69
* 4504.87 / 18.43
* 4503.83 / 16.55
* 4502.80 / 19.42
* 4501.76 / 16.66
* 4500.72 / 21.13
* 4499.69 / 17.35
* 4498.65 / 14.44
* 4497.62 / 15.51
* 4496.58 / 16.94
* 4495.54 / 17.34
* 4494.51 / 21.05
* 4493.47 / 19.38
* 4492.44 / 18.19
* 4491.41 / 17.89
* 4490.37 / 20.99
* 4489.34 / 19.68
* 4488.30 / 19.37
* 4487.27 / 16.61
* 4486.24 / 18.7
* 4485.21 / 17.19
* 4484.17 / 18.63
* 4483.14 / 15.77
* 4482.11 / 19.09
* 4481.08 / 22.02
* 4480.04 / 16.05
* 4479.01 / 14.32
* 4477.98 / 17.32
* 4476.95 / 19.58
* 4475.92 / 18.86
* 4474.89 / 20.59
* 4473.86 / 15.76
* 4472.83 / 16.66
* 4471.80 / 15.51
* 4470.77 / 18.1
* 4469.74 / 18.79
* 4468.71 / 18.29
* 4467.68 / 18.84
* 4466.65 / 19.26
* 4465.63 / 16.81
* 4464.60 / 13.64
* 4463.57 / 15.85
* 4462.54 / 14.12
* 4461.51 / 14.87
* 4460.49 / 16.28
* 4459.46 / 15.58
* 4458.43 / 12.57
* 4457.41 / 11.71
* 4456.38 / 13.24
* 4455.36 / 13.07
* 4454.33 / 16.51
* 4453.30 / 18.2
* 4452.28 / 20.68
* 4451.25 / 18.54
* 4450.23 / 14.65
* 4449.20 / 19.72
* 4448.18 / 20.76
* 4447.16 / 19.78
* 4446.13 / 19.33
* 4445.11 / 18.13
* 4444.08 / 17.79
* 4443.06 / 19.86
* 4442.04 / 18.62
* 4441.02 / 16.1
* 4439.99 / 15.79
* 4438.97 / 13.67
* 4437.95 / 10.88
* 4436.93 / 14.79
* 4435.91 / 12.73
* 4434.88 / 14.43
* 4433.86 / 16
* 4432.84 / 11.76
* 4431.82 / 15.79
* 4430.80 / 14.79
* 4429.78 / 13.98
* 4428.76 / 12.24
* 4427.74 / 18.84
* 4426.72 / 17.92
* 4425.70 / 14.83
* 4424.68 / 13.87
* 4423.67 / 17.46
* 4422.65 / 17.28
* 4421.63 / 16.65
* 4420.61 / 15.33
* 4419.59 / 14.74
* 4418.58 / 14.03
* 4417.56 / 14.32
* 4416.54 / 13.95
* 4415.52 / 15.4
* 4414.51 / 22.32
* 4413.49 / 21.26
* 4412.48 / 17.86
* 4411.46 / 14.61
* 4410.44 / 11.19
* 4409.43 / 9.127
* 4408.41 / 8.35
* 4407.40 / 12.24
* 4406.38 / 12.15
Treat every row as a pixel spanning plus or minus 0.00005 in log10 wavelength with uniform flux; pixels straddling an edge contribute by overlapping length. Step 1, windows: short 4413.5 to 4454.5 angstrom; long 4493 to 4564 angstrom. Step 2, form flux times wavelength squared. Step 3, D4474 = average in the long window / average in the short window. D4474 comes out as 1.2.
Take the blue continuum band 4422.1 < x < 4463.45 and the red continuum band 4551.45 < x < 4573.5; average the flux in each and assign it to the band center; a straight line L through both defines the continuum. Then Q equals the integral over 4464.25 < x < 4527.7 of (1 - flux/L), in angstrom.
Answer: -4.93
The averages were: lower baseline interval 15.9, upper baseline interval 19.1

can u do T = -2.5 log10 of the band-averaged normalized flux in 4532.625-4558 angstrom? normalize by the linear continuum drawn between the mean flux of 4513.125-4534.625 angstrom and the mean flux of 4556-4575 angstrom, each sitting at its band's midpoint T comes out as 0.06 mag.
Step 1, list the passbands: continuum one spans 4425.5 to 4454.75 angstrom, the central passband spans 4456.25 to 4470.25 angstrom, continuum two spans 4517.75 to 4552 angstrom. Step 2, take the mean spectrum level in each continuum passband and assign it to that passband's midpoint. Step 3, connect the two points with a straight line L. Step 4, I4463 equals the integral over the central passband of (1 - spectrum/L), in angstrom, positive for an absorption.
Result 1.0 angstrom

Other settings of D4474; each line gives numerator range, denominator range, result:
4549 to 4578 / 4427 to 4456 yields 1.23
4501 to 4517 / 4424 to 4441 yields 1.38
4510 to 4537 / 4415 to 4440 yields 1.31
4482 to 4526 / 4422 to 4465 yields 1.24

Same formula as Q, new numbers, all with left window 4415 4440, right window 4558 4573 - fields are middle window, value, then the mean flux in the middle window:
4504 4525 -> -2.7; 20.1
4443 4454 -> -2.3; 18.8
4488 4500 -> -0.7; 18.2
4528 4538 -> 1.1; 16.5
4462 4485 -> -1.4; 17.4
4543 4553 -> 0.4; 18.2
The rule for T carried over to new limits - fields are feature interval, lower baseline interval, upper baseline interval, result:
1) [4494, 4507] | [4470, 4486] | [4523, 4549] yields -0.03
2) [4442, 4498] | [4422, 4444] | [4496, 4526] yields -0.02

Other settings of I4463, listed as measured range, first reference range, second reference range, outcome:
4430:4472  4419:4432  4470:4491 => 1.35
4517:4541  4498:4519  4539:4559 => 0.79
